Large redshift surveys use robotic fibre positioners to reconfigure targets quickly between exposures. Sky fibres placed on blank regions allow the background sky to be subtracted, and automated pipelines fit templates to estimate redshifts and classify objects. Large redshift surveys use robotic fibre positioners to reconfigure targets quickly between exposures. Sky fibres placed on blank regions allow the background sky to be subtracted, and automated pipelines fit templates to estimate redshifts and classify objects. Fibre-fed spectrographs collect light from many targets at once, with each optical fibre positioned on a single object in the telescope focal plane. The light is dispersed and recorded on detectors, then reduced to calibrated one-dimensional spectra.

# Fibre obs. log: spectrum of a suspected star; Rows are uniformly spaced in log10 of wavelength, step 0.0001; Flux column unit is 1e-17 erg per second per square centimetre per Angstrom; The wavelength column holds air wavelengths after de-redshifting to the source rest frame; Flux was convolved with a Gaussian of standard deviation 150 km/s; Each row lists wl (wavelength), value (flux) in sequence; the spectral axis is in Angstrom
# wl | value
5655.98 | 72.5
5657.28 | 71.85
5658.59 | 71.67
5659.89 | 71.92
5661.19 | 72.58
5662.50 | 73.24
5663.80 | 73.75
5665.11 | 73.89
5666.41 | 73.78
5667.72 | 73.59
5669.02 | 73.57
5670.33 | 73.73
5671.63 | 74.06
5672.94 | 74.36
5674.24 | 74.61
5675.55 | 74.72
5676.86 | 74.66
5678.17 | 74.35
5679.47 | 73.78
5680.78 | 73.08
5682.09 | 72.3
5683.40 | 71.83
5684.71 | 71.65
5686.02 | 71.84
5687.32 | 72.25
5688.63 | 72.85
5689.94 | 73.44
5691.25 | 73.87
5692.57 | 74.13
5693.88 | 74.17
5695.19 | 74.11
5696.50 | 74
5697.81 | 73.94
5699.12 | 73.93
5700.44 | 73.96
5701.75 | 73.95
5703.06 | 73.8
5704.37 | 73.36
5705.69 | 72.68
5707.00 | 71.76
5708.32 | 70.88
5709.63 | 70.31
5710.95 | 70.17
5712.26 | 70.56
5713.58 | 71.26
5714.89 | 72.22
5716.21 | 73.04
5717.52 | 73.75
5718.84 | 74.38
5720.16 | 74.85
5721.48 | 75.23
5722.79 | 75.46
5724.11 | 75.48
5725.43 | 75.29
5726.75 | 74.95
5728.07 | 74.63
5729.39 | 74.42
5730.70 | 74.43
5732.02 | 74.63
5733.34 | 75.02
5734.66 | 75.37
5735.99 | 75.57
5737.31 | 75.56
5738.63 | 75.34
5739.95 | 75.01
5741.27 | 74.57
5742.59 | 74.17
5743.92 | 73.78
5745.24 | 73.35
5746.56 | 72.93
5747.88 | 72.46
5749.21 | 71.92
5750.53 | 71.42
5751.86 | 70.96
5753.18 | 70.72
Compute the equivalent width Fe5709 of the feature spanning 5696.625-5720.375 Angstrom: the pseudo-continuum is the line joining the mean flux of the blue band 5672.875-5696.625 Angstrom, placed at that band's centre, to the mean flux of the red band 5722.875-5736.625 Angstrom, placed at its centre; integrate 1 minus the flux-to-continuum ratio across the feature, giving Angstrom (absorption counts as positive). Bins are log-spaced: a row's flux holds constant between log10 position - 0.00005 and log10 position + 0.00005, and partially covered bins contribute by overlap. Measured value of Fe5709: 0.5 Angstrom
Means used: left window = 73.4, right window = 75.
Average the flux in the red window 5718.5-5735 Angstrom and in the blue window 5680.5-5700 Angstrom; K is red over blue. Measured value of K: 1.0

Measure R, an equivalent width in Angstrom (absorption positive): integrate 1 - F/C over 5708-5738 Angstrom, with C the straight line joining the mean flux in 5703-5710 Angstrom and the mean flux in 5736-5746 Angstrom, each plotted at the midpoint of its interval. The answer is -0.2 Angstrom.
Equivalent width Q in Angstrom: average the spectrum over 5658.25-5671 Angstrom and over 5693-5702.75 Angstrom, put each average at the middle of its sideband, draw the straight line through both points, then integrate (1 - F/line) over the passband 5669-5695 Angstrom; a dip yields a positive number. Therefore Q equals 0.1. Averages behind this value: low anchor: 73.2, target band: 73.5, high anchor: 74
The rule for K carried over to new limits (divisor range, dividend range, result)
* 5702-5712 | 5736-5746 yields 1.04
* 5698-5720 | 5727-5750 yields 1.02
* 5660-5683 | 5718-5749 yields 1.01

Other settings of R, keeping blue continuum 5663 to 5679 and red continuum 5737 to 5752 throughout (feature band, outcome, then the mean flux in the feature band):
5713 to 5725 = -0.05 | 74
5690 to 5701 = -0.01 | 73.9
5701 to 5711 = 0.21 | 72.3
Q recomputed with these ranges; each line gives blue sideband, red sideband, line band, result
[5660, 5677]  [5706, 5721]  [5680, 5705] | -0.1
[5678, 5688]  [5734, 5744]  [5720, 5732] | -0.1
